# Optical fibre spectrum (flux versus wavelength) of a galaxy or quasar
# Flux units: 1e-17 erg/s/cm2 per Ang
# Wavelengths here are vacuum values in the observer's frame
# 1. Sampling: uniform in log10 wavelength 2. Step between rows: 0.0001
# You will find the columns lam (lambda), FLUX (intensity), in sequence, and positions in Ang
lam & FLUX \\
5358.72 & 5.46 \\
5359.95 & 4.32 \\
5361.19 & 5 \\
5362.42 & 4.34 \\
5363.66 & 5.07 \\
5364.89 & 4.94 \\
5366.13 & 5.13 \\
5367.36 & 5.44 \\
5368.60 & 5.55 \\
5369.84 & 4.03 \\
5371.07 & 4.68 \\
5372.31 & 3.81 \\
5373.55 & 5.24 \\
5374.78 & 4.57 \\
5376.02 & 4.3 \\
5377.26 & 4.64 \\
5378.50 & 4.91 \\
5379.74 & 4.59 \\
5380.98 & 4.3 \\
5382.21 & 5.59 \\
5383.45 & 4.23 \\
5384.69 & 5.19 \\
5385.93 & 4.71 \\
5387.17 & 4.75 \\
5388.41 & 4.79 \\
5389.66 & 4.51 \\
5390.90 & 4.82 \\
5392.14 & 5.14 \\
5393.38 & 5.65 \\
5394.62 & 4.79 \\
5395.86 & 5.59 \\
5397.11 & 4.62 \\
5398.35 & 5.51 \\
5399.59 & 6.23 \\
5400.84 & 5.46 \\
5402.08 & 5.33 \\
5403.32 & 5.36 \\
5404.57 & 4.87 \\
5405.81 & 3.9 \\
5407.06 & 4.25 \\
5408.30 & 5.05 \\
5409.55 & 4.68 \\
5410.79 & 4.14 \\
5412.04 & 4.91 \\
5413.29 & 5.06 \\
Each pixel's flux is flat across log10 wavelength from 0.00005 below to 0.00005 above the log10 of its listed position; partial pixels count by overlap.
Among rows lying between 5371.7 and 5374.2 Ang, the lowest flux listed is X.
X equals 3.81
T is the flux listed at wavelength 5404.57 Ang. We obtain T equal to 4.87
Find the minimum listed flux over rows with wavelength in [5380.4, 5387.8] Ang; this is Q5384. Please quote 4.23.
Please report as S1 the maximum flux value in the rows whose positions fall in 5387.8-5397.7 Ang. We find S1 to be 5.65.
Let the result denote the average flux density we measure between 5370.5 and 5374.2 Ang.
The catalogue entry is 4.58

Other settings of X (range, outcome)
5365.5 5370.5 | 4.03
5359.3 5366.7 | 4.32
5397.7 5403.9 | 5.33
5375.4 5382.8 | 4.3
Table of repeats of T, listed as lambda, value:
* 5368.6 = 5.55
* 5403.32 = 5.36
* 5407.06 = 4.25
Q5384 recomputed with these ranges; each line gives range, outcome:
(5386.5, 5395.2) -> 4.51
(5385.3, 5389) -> 4.71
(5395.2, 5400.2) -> 4.62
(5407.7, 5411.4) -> 4.14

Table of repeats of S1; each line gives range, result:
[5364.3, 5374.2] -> 5.55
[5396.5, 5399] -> 5.51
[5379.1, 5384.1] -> 5.59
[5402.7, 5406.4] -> 5.36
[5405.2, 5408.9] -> 5.05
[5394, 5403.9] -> 6.23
